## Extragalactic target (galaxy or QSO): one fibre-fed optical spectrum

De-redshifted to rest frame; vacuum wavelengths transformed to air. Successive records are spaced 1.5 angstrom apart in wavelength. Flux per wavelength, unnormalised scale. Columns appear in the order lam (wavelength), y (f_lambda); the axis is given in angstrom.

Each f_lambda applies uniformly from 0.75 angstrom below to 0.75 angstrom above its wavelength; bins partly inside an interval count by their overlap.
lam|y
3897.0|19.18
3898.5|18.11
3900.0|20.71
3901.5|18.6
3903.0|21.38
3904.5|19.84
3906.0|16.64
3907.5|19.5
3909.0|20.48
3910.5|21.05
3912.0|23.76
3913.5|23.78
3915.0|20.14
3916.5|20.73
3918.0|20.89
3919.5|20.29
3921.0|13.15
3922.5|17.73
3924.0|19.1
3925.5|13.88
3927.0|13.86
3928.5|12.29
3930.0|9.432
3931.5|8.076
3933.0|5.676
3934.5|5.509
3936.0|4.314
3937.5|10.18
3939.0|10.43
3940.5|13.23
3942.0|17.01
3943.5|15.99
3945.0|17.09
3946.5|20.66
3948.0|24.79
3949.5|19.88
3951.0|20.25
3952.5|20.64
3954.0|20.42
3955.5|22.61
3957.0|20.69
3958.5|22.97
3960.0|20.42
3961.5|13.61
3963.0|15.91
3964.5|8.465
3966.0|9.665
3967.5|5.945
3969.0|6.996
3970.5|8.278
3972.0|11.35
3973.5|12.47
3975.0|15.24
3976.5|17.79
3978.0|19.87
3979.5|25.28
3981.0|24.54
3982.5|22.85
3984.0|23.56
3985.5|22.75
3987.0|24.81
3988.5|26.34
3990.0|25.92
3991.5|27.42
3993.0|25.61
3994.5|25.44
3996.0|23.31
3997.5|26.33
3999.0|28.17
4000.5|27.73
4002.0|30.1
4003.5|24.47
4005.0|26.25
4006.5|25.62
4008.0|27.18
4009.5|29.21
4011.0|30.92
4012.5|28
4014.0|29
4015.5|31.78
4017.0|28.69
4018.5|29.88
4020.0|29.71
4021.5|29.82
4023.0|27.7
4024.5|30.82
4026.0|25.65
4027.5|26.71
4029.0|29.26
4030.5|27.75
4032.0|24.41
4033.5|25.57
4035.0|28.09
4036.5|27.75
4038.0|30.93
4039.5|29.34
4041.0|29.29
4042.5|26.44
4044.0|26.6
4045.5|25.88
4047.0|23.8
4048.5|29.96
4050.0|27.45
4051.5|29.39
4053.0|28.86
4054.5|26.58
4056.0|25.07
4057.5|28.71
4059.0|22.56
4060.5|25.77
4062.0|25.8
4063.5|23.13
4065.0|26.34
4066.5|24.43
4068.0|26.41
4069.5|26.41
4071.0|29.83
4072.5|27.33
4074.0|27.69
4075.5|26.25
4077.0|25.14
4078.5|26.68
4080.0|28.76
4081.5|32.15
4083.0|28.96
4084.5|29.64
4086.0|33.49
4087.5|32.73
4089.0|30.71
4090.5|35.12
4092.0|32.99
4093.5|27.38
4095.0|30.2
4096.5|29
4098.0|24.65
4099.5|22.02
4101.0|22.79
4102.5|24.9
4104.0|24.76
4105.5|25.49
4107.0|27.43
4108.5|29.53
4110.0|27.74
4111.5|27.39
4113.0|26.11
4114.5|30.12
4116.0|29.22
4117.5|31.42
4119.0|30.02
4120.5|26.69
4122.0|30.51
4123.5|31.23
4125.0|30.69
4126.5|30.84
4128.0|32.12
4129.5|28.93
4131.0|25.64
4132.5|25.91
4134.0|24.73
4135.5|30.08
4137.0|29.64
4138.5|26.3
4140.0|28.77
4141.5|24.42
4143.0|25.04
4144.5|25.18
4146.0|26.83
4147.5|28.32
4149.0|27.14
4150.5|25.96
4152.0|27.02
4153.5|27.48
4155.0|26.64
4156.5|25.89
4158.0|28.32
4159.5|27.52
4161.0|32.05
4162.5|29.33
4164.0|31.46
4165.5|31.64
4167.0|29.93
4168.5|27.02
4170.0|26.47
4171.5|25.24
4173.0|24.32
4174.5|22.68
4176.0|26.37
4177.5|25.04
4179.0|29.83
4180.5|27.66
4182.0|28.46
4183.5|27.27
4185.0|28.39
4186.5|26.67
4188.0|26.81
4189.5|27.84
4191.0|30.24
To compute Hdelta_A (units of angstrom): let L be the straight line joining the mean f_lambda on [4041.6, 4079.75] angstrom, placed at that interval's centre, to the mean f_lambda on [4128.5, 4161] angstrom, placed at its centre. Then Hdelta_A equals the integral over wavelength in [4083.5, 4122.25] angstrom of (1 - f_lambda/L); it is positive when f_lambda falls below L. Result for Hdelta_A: -2.46 angstrom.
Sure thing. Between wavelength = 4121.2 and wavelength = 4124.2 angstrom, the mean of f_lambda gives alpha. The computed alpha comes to 30.8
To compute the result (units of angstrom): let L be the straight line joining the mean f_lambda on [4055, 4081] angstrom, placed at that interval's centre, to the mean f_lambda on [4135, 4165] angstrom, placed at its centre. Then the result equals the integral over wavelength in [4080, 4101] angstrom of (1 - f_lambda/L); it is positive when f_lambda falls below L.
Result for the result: -2.3 angstrom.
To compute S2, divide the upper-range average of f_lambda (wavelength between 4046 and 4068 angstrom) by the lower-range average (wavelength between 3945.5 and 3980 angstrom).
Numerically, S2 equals 1.58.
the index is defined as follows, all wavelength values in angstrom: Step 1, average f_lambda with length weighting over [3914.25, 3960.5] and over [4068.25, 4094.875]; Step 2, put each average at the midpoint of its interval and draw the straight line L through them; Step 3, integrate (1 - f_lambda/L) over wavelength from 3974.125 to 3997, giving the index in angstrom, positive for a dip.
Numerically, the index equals -3.0 angstrom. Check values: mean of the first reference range 16.2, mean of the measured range 23.4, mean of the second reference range 29.4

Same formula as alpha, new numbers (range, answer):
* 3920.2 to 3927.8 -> 15.6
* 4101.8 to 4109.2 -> 26.4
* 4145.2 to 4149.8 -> 27.4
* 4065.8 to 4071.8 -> 26.8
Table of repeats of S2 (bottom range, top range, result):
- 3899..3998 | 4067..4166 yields 1.58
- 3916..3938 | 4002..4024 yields 2.20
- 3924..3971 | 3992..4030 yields 1.95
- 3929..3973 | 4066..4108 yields 1.98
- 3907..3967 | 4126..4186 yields 1.68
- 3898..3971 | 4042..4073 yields 1.63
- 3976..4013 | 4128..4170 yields 1.08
